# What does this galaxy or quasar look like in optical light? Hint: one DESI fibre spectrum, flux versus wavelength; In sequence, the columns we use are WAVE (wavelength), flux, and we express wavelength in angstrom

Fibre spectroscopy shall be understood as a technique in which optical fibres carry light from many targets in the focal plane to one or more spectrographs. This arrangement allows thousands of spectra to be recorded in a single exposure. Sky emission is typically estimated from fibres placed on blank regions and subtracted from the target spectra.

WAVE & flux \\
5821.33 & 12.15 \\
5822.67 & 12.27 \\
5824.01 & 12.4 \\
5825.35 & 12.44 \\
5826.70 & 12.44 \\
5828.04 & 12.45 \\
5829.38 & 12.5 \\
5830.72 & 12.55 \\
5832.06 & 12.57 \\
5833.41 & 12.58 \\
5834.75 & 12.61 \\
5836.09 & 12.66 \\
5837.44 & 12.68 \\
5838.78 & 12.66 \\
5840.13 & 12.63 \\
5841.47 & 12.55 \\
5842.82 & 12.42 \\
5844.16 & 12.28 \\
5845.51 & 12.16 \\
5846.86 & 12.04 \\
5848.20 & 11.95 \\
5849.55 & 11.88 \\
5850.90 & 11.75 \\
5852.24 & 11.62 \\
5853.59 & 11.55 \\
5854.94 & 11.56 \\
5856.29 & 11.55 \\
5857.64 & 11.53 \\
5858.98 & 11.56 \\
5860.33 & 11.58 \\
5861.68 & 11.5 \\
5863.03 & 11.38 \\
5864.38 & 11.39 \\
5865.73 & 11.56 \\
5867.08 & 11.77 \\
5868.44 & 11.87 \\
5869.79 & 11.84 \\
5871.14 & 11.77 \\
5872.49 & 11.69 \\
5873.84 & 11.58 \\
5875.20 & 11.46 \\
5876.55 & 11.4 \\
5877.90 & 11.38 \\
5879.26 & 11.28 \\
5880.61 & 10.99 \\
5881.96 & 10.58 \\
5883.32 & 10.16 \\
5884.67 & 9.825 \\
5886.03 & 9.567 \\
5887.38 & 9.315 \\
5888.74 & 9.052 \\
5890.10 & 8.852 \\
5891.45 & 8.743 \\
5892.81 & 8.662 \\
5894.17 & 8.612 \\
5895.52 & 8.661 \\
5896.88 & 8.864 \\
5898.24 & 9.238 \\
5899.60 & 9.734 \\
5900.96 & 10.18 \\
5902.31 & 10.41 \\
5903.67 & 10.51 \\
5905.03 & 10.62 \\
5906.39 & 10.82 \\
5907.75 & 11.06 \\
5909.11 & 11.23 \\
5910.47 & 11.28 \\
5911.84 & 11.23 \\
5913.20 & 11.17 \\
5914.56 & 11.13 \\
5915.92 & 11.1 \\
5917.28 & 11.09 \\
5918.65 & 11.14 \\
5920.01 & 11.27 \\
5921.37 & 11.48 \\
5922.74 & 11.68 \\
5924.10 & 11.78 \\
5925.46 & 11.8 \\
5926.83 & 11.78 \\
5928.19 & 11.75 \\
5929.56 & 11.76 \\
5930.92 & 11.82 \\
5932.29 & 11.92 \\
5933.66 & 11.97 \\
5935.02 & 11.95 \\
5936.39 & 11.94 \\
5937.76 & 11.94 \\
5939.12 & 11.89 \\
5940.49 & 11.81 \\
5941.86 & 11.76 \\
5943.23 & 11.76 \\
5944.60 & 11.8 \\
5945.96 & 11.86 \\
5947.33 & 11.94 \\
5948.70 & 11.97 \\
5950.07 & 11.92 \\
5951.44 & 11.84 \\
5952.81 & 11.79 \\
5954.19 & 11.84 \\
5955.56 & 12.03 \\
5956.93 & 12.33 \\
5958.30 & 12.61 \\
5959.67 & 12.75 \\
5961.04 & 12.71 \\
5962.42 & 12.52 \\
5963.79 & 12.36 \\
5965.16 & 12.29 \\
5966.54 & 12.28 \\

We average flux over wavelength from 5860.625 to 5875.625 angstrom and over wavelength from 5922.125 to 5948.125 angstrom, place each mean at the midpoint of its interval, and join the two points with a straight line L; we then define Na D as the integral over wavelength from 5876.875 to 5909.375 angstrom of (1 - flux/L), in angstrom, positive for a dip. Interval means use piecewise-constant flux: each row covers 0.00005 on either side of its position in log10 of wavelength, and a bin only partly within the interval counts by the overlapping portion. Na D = 4.9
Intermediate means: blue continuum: 11.6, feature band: 9.93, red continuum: 11.8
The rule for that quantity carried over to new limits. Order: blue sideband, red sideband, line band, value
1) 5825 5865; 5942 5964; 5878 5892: 2.5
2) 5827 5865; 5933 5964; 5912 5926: 0.8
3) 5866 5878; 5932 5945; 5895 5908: 1.9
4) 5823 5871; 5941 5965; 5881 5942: 6.9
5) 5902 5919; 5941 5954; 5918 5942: -0.6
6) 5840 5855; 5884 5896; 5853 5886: -2.7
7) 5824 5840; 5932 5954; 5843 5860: 0.9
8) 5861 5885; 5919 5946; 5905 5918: 0.6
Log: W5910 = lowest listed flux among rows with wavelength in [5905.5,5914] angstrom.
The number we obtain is 10.82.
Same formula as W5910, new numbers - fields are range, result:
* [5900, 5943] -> 10.18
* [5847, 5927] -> 8.612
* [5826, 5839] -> 12.44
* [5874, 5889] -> 9.052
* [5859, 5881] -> 10.99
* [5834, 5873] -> 11.38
